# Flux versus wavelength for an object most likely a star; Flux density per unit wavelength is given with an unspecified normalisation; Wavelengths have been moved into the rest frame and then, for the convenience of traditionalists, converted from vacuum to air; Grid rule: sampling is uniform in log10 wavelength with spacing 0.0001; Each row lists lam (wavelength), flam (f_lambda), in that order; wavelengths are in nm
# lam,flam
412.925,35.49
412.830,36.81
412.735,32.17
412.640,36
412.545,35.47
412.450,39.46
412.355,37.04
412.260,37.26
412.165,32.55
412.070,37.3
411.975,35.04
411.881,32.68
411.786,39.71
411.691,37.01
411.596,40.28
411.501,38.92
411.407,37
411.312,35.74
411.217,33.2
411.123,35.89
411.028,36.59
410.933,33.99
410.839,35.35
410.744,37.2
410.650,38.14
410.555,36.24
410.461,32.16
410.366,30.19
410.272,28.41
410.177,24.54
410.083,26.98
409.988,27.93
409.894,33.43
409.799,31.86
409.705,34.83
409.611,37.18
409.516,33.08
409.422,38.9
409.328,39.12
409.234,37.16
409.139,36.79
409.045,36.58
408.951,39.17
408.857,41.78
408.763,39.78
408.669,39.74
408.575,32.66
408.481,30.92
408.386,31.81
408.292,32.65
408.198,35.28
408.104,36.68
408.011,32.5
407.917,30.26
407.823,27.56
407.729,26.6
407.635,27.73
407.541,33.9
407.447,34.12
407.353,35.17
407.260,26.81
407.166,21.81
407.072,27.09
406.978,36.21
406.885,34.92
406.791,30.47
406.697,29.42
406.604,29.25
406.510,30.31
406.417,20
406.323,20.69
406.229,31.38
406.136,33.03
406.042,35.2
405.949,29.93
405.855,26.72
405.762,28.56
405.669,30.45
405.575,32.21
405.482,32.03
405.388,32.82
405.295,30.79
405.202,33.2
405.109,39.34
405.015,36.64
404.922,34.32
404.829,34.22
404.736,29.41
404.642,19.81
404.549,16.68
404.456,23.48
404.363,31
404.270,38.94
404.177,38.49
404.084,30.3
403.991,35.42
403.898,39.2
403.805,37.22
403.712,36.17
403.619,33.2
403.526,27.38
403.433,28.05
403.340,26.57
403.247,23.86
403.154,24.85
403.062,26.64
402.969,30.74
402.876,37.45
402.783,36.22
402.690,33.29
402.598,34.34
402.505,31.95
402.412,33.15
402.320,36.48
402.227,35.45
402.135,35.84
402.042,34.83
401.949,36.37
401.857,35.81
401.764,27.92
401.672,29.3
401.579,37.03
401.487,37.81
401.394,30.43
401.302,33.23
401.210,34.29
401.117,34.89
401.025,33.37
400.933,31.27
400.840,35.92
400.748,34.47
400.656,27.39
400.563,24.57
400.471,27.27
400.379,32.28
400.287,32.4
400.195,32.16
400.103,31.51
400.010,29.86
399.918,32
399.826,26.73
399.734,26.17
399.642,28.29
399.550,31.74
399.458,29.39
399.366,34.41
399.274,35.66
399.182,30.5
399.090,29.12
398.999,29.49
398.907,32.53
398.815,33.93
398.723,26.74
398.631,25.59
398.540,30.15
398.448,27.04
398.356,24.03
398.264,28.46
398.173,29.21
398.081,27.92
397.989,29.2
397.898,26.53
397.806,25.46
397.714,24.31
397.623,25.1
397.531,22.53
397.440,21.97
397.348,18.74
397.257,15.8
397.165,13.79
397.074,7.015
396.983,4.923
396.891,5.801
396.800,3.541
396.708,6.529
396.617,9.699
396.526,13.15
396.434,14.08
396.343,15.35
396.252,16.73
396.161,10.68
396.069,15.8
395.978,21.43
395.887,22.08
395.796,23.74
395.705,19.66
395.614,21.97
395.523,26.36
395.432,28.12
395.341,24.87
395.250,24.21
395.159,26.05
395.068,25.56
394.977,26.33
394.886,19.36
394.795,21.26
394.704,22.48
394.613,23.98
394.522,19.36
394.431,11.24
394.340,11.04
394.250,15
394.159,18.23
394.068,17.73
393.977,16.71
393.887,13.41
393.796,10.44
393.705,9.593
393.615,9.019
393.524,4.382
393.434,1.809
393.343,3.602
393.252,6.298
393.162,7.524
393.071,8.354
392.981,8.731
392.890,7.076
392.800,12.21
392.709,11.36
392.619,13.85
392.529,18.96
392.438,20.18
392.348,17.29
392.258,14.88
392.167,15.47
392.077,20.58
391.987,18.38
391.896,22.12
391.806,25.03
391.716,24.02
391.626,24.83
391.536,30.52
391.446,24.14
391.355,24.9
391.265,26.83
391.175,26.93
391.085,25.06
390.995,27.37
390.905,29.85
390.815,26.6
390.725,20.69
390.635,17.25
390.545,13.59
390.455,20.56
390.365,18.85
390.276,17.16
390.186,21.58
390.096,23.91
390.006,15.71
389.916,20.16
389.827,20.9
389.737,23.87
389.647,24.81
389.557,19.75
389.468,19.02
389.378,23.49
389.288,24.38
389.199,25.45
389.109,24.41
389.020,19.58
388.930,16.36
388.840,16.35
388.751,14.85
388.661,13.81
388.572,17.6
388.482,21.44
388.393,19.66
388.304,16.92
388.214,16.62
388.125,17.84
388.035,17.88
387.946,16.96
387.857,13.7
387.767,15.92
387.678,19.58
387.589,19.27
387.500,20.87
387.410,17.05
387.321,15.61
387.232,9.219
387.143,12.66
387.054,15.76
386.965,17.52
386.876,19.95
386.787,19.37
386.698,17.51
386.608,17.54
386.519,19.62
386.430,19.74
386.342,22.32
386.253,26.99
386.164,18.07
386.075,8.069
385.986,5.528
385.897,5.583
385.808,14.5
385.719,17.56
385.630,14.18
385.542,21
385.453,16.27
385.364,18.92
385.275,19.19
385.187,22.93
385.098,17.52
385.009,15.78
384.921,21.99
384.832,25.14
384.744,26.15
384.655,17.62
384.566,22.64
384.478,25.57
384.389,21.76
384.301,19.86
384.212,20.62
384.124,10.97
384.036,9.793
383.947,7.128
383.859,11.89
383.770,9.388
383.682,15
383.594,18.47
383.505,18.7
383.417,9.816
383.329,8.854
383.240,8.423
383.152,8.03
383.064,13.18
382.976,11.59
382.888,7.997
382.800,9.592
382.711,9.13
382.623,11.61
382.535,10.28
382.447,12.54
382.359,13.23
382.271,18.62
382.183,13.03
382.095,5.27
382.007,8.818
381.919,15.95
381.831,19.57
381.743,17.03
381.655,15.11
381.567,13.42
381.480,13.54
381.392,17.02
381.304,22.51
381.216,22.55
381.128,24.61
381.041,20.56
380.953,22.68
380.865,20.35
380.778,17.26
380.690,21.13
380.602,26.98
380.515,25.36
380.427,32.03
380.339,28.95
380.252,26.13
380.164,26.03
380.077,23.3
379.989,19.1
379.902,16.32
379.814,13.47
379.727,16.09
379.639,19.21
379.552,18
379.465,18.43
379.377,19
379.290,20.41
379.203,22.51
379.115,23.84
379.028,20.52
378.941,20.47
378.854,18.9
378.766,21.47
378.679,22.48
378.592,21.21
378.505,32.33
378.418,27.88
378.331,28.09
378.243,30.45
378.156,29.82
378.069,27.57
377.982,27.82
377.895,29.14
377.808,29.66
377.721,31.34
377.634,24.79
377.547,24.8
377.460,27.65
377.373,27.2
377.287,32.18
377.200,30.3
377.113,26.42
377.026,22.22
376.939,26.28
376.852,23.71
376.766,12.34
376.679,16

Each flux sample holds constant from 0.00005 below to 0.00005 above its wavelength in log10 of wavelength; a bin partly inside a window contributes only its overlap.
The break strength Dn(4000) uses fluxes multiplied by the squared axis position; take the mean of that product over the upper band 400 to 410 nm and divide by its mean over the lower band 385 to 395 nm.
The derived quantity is 1.96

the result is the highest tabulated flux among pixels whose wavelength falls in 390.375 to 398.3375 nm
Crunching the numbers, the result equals 30.52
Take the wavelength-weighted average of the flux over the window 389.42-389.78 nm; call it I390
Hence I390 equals 21.9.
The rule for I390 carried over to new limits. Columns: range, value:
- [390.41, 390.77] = 18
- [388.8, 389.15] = 19.1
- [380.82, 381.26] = 22.2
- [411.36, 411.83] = 38.6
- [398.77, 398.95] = 33.2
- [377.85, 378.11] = 28.2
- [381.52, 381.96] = 16.2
